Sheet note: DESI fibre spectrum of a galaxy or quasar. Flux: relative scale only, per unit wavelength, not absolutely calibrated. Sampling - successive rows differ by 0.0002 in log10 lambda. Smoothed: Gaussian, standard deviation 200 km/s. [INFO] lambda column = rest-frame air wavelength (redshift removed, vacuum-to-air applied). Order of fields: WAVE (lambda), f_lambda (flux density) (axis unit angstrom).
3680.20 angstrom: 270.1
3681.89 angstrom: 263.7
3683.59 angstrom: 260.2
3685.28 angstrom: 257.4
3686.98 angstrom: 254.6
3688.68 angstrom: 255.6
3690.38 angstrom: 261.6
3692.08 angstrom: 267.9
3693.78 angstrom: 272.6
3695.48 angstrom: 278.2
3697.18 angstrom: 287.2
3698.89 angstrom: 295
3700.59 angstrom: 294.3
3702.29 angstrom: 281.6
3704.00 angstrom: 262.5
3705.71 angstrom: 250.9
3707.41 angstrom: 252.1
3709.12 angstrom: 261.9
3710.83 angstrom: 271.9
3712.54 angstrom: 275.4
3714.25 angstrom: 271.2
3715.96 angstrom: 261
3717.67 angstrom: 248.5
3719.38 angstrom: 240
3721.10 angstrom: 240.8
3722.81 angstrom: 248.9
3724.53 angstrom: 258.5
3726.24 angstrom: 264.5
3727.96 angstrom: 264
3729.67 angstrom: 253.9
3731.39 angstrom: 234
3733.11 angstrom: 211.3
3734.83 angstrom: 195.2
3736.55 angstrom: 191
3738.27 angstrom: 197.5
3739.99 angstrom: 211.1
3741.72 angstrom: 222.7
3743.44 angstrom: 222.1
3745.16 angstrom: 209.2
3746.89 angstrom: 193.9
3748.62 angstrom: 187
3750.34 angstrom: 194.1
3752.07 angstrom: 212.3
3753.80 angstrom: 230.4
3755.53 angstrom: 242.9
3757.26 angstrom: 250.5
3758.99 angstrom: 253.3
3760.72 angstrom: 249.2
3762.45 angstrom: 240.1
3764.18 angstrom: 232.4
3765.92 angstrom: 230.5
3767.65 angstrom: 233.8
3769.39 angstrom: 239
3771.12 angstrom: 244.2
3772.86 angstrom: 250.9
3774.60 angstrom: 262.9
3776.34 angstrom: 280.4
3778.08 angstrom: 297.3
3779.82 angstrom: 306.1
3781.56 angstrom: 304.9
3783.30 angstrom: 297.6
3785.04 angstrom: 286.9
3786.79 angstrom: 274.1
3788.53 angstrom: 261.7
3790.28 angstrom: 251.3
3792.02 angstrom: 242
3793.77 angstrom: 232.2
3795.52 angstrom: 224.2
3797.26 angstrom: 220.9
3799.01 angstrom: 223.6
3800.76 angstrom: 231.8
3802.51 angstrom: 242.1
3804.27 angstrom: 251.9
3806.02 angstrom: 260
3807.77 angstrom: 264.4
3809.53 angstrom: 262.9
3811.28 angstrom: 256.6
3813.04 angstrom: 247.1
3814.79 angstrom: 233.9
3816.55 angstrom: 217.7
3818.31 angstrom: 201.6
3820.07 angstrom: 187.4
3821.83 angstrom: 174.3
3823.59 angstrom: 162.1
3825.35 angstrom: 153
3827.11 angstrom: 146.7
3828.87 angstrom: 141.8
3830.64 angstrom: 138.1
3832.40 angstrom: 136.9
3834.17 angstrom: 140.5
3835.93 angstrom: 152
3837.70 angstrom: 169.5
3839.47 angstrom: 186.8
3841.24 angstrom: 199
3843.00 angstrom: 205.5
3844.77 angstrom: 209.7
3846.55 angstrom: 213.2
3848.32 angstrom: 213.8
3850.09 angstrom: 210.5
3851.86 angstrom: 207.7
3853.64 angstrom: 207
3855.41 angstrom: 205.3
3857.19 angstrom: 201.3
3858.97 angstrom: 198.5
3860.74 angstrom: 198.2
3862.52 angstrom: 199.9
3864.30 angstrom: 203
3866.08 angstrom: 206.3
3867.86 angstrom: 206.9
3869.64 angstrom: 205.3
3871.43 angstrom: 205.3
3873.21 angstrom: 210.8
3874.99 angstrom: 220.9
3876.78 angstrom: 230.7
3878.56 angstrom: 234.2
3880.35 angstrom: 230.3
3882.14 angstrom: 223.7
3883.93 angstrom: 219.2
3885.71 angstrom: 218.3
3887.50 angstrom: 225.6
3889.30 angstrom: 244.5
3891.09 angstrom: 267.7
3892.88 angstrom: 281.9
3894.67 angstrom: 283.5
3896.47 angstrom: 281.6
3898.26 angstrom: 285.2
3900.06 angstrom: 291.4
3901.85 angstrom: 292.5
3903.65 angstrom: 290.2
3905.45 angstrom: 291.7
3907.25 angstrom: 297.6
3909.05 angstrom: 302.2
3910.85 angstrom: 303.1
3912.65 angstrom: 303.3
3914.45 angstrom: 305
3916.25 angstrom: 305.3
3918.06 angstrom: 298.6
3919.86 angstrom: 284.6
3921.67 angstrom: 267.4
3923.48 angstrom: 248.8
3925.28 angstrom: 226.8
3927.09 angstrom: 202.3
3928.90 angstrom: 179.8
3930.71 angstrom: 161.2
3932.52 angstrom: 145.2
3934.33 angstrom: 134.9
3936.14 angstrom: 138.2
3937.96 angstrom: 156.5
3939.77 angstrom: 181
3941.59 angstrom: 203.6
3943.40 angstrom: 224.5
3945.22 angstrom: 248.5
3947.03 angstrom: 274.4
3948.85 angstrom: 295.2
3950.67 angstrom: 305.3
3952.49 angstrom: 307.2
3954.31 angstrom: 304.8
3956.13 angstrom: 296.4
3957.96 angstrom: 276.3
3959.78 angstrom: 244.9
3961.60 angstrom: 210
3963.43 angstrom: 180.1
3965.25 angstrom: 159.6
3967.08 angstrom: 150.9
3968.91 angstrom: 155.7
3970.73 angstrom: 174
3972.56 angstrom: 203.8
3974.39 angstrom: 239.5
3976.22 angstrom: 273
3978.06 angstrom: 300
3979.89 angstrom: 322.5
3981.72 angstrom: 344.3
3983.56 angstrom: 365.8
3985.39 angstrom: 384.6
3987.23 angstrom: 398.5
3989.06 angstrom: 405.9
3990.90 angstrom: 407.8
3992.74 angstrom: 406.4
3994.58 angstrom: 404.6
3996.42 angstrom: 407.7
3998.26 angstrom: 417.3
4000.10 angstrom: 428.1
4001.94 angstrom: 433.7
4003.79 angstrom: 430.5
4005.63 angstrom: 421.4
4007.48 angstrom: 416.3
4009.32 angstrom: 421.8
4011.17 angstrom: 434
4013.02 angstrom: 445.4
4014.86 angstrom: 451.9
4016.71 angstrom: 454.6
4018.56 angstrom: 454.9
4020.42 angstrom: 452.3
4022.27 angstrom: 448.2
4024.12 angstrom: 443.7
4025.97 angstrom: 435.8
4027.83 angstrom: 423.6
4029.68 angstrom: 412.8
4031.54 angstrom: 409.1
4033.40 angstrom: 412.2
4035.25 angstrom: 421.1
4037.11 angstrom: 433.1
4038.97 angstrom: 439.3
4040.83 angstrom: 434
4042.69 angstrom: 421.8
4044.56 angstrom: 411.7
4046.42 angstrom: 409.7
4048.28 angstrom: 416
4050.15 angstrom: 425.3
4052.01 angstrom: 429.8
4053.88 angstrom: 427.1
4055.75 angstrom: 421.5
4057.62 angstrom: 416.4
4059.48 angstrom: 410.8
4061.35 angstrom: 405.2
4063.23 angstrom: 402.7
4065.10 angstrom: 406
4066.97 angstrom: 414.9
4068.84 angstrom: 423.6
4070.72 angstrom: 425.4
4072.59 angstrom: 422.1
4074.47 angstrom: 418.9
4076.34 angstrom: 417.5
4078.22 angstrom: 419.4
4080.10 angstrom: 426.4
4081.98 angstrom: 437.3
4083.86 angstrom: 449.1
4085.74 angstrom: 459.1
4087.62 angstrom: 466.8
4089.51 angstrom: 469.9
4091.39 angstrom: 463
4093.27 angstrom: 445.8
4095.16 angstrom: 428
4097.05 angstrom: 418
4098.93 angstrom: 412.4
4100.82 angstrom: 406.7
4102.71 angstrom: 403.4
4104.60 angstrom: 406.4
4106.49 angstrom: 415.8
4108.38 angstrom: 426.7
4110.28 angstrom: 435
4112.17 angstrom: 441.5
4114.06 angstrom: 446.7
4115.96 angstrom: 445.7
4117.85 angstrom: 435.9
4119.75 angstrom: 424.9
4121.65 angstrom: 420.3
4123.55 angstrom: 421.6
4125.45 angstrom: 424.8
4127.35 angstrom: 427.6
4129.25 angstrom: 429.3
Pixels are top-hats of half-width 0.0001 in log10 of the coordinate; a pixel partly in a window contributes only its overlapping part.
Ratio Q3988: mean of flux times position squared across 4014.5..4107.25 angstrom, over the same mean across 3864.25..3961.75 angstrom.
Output 1.87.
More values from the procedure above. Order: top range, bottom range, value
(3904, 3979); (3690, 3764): 1.09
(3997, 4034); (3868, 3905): 1.87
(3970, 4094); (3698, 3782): 1.94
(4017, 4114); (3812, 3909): 2.19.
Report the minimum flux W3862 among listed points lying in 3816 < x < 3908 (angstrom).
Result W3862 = 136.9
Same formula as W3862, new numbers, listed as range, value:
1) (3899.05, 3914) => 290.2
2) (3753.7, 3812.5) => 220.9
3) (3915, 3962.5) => 134.9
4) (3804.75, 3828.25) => 146.7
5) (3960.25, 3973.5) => 150.9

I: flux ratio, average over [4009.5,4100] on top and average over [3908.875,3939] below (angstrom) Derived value 1.86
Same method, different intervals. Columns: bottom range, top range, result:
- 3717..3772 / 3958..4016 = 1.47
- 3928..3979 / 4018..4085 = 1.94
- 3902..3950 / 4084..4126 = 1.79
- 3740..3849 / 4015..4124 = 1.91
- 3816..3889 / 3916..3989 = 1.25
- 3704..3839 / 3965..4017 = 1.54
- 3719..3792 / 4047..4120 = 1.76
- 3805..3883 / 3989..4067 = 2.10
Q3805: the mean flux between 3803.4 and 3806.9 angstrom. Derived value 256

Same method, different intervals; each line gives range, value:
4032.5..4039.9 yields 427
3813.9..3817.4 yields 226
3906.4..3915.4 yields 303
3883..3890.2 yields 227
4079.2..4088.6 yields 448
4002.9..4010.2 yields 423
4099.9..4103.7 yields 405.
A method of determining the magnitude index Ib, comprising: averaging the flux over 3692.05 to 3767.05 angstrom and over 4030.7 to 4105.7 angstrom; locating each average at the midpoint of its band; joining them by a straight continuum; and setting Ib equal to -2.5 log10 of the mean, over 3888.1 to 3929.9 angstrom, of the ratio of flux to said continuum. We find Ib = 0.228 mag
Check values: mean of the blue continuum 243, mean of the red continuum 425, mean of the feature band 275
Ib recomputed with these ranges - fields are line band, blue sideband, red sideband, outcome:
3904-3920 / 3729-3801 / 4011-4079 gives 0.13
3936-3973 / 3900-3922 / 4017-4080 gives 0.43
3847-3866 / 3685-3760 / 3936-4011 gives 0.33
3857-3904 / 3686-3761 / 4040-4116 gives 0.35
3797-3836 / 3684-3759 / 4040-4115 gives 0.40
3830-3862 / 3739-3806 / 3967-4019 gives 0.45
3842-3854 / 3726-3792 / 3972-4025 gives 0.38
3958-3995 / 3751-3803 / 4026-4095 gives 0.30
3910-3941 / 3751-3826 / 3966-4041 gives 0.41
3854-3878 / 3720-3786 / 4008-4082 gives 0.44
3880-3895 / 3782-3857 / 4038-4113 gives 0.11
